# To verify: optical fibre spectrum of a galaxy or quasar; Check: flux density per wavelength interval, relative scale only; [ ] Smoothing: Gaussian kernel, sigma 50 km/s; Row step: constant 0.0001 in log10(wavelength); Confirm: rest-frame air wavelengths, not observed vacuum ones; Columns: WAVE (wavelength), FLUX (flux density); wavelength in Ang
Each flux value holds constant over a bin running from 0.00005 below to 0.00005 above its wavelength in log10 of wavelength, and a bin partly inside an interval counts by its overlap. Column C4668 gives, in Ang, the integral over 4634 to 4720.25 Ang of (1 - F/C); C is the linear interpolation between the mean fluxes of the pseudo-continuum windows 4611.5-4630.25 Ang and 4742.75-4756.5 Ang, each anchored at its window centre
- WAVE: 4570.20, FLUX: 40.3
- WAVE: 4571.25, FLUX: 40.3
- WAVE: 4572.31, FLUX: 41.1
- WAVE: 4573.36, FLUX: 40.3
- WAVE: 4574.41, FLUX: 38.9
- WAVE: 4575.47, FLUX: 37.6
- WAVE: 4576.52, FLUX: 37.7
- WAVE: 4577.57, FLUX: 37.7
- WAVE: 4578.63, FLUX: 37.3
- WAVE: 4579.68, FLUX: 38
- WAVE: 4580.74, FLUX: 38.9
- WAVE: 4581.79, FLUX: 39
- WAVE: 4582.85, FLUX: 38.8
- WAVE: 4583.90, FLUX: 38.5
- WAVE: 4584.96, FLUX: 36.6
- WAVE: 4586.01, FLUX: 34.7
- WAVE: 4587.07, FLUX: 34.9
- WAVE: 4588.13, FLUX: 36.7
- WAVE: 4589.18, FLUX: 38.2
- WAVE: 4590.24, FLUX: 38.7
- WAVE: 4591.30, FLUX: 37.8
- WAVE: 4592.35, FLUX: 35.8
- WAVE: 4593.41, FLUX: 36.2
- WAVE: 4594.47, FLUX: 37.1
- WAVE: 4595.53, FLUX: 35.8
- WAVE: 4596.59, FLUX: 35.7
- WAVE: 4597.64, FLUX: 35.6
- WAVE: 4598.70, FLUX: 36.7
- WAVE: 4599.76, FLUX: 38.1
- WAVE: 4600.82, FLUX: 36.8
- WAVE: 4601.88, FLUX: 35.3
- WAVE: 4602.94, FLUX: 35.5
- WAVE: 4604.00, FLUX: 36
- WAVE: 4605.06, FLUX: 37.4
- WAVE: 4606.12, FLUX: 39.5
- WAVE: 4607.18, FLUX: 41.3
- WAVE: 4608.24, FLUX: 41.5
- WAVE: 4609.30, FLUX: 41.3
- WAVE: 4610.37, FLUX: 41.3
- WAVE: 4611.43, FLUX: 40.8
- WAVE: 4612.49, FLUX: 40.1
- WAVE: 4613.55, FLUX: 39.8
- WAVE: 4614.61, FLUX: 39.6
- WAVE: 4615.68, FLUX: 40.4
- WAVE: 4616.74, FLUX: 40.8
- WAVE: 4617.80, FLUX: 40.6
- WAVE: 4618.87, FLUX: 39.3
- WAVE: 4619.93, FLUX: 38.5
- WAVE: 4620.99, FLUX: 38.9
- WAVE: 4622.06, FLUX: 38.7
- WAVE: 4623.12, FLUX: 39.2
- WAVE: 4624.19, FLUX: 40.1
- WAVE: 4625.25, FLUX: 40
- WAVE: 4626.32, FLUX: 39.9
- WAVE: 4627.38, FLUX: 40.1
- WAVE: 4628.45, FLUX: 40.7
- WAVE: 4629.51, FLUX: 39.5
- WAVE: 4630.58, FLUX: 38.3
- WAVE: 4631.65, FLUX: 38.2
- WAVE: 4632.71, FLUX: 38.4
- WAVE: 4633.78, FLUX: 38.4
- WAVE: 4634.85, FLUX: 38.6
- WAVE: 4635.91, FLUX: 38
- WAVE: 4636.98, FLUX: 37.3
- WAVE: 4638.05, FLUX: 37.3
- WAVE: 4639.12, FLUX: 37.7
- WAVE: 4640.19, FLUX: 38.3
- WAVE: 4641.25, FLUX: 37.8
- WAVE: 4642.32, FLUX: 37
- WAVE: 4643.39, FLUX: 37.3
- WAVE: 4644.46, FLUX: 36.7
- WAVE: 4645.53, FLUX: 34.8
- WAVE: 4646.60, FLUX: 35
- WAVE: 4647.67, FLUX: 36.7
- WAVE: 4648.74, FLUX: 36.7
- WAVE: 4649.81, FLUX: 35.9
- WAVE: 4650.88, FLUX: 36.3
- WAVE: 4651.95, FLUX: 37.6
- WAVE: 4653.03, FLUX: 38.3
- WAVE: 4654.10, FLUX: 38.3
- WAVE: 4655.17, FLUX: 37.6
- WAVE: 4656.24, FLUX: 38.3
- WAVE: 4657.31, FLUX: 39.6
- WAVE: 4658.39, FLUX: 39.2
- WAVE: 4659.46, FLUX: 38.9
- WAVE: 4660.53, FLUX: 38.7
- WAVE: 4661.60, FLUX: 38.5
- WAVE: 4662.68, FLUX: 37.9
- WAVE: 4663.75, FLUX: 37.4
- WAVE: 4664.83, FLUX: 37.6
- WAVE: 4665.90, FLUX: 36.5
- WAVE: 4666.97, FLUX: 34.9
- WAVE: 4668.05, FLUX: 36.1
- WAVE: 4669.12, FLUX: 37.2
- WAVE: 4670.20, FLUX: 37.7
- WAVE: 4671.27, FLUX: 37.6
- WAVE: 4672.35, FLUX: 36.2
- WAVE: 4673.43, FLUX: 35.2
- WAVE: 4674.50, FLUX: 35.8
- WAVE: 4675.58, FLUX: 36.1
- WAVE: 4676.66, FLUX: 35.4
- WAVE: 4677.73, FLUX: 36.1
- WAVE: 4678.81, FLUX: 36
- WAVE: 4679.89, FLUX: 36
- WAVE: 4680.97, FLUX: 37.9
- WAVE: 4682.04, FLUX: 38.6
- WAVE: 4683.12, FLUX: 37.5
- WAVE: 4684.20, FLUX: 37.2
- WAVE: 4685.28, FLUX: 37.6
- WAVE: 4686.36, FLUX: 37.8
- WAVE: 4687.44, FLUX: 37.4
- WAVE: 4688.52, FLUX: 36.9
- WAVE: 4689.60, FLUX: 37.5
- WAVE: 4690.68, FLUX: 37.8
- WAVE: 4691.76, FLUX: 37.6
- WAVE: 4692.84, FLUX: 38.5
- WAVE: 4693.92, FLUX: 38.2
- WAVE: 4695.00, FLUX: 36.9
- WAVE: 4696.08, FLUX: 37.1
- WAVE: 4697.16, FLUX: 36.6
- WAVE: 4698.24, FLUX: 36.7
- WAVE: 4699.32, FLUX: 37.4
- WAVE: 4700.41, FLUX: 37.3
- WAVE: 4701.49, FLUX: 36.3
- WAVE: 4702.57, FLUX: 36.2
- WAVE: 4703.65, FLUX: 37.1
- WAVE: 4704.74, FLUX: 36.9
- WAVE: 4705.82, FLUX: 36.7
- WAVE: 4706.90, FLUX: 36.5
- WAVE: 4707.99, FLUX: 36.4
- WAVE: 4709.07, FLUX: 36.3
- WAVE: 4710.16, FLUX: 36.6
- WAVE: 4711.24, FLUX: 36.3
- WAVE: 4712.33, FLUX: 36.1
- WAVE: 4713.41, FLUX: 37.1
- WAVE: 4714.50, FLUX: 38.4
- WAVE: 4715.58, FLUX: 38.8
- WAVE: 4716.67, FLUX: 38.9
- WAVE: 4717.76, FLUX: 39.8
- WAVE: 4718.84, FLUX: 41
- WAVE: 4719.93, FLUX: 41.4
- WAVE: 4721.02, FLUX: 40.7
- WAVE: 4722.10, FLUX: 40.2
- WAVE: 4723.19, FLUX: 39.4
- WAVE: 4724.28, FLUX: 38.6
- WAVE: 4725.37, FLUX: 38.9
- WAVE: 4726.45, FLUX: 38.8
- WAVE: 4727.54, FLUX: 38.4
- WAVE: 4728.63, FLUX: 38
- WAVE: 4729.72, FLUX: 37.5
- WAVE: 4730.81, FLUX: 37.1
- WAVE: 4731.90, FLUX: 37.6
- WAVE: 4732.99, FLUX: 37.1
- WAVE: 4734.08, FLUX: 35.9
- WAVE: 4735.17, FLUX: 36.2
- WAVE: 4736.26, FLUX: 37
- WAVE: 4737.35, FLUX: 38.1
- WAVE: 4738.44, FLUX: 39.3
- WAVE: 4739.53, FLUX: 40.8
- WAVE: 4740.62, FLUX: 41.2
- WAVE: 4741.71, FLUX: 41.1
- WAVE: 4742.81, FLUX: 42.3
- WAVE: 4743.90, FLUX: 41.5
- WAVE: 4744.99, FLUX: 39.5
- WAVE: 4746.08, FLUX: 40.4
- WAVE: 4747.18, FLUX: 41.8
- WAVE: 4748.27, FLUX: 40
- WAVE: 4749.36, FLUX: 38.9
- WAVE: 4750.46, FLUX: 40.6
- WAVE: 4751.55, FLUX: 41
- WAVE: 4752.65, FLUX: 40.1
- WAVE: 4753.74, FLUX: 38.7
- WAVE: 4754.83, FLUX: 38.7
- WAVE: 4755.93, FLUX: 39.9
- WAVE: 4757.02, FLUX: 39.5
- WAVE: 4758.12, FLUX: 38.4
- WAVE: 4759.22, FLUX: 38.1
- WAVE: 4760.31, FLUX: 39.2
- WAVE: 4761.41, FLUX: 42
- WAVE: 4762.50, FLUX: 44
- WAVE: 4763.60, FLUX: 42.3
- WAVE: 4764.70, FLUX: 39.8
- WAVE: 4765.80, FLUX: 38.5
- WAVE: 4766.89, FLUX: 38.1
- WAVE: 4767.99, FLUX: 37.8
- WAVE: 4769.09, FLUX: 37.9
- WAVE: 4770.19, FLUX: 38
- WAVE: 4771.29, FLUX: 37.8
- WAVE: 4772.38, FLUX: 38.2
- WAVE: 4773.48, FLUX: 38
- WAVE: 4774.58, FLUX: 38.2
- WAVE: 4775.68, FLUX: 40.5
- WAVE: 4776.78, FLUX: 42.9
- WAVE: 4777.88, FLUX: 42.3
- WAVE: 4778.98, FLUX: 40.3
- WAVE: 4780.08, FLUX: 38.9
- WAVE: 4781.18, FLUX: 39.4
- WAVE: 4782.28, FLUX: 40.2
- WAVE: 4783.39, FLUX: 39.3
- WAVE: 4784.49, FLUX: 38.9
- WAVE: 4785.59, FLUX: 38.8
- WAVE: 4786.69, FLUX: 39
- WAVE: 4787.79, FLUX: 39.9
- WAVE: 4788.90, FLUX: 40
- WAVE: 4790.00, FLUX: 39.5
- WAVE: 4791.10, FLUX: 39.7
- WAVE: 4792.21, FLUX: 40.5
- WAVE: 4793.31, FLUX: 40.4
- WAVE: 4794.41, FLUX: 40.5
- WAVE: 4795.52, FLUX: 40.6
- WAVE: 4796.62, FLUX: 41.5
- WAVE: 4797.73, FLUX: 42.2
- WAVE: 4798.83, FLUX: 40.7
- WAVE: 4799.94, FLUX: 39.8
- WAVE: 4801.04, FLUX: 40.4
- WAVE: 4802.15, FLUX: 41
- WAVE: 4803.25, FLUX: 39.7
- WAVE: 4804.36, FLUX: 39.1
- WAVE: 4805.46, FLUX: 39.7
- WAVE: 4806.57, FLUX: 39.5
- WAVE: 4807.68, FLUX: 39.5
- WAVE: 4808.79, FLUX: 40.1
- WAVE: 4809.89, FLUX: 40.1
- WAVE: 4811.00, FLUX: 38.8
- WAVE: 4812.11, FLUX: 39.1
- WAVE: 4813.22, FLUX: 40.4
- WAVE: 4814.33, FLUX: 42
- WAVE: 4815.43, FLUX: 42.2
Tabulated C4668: 5.7 Ang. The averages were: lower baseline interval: 39.8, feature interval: 37.3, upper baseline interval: 40.2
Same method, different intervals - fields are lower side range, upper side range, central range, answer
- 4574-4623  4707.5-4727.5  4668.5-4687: 0.77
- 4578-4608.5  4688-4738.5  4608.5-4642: -1.69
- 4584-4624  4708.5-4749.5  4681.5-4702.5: 0.69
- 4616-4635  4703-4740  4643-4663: 0.77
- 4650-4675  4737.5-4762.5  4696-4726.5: 0.86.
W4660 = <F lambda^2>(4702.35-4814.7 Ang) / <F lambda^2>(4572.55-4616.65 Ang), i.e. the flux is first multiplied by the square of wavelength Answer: 1.11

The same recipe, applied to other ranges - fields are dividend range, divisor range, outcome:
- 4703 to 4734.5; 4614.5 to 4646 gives 1.02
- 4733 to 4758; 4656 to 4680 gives 1.10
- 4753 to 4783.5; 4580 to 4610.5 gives 1.13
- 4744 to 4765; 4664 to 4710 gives 1.12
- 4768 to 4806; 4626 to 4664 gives 1.11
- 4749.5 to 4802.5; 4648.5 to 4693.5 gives 1.12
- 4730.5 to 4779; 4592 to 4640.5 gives 1.09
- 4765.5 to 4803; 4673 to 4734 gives 1.09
